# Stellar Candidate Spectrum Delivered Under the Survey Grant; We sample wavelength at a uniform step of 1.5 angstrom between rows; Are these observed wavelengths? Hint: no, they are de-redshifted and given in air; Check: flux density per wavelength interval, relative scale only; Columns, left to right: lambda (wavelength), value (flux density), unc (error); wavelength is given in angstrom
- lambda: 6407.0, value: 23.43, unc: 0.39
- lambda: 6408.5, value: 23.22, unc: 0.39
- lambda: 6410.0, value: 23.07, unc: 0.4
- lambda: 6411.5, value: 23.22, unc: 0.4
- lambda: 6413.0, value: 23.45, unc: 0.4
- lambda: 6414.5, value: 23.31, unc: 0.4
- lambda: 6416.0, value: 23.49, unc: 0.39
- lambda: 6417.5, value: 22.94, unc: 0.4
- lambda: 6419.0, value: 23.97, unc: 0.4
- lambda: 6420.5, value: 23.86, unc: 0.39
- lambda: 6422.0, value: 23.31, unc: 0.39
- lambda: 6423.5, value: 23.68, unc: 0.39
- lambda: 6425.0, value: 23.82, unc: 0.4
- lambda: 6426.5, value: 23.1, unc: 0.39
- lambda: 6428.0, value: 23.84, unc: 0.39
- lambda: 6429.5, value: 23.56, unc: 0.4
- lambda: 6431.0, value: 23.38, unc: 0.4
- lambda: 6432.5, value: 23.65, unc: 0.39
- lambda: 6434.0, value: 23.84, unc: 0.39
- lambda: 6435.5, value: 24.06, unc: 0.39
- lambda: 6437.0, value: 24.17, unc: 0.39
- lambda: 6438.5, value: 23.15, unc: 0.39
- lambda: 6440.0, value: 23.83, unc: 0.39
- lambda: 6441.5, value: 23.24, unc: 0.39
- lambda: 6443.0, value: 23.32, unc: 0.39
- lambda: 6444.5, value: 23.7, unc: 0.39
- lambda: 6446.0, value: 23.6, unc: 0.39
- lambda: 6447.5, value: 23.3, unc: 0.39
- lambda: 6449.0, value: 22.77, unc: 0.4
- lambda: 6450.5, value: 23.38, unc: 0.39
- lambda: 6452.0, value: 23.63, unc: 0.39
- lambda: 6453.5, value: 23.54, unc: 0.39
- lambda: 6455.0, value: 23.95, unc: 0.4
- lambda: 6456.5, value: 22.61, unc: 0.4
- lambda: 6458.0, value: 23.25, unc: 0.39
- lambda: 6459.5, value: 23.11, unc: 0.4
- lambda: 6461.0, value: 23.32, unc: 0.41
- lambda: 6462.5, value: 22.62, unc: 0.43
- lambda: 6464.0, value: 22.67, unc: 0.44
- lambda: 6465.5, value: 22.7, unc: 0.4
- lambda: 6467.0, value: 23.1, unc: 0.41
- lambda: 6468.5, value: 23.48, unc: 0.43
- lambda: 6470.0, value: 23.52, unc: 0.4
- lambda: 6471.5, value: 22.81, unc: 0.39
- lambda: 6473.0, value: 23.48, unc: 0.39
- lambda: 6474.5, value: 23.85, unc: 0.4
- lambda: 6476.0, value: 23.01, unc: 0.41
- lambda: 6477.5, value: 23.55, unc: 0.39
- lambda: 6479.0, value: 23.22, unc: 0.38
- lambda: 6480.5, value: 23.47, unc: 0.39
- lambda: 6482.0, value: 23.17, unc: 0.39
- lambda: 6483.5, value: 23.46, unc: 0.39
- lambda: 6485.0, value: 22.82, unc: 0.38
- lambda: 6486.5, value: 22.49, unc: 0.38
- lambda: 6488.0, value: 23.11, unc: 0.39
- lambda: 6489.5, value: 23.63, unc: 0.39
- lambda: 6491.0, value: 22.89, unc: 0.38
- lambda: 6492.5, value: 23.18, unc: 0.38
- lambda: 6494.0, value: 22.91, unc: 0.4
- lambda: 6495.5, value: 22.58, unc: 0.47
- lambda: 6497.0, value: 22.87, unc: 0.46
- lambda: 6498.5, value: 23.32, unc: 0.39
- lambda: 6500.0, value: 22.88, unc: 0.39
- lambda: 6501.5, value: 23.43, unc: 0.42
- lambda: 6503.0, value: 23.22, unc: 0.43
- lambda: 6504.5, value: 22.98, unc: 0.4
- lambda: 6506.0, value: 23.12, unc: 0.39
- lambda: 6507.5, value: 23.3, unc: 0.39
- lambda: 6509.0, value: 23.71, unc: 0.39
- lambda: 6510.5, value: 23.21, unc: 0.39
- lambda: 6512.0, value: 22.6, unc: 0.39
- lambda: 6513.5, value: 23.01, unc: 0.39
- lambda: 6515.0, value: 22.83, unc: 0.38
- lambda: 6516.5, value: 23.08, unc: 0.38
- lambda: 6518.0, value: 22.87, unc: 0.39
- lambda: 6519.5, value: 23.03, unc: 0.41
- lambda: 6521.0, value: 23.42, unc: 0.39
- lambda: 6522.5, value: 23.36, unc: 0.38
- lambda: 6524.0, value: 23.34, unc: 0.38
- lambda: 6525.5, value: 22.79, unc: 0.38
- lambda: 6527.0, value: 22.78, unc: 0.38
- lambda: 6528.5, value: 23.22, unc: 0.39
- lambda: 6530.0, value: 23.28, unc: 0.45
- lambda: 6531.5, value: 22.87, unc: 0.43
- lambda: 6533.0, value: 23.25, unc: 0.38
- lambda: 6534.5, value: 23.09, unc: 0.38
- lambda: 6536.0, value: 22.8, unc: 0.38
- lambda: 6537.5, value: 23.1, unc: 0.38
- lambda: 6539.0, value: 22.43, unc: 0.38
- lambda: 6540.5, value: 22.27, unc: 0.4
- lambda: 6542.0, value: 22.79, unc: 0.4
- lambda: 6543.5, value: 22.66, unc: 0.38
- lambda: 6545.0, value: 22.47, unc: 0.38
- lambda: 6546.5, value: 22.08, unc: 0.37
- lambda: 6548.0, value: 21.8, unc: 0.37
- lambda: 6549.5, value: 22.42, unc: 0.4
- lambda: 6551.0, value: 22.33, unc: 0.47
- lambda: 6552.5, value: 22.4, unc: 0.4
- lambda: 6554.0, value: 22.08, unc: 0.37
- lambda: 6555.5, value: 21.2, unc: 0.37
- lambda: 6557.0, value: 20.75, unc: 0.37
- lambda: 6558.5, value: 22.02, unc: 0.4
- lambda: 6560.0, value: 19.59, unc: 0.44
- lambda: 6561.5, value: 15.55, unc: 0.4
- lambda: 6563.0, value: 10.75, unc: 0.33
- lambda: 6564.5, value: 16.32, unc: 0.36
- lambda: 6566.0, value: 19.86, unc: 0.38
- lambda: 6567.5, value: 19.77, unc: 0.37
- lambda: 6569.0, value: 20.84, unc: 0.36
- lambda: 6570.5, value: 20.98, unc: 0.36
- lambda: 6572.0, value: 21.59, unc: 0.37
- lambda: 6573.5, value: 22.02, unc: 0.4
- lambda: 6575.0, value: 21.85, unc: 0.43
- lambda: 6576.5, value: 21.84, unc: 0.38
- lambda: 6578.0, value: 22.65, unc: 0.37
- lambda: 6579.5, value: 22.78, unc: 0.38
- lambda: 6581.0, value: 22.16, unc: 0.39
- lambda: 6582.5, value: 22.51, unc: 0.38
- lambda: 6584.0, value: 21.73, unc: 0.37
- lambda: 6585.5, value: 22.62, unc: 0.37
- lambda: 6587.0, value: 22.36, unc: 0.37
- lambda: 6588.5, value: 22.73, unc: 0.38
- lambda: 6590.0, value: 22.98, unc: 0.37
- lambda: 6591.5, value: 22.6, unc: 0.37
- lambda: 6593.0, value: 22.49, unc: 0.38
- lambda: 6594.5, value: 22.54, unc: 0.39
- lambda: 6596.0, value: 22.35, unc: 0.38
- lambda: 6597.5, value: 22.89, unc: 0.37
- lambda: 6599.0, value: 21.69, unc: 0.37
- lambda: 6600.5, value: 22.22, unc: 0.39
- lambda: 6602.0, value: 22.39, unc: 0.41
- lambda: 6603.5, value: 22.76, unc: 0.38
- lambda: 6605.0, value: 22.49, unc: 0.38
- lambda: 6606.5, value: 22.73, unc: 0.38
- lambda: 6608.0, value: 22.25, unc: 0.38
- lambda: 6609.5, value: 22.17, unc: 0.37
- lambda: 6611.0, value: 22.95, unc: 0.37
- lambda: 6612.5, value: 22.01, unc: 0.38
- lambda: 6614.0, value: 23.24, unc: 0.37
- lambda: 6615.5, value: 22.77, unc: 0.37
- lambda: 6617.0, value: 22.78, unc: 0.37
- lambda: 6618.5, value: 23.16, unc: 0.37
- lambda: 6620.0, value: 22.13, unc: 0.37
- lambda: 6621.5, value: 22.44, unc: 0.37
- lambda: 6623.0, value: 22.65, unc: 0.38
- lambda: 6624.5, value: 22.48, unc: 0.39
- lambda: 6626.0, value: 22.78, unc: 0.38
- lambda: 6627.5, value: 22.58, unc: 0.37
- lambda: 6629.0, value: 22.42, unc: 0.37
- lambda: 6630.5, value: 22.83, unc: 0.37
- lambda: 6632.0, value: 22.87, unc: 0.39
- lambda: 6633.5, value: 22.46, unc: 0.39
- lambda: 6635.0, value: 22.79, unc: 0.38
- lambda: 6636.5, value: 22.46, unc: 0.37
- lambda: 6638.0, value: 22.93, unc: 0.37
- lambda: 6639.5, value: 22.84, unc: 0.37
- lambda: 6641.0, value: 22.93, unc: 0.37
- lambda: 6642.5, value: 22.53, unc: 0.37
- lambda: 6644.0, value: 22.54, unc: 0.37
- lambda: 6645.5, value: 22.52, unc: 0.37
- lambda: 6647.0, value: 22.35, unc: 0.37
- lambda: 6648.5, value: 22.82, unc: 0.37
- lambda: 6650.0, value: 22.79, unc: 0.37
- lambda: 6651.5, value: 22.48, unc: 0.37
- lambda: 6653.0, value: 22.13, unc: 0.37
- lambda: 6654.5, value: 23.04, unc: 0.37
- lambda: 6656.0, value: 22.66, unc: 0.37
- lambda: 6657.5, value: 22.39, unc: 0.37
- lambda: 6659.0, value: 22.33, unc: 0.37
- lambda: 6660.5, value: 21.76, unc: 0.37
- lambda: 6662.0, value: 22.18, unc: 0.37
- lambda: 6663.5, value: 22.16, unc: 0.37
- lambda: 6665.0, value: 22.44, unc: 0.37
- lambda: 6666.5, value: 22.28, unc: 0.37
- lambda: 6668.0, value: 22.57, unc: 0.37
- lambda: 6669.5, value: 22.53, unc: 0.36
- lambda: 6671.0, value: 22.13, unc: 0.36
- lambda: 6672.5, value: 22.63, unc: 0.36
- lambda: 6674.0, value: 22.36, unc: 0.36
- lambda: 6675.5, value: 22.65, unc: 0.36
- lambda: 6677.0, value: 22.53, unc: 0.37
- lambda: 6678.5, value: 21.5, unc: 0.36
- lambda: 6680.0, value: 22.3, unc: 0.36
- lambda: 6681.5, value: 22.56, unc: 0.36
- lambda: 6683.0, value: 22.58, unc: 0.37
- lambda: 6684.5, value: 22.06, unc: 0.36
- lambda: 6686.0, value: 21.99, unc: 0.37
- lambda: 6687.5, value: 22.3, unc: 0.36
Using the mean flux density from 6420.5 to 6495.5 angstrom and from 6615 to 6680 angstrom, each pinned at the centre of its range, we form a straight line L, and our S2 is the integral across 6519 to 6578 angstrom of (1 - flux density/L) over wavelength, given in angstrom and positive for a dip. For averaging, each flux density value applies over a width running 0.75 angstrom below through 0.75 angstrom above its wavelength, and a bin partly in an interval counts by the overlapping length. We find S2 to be 3.54 angstrom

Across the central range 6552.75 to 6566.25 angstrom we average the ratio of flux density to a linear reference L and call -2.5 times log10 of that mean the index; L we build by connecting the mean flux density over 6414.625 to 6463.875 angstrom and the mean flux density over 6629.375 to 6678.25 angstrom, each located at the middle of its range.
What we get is 0.22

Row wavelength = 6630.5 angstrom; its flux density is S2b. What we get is 22.83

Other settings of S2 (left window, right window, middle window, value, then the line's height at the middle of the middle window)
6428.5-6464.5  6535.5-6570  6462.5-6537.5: -3.53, 22.1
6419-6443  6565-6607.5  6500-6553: -0.55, 22.7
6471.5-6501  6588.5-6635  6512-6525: -0.05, 23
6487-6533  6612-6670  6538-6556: 0.53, 22.9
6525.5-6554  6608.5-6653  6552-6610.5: 3.29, 22.6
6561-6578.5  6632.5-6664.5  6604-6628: -1.49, 21.3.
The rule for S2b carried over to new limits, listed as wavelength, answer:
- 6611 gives 22.95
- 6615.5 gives 22.77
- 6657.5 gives 22.39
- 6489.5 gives 23.63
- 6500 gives 22.88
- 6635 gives 22.79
